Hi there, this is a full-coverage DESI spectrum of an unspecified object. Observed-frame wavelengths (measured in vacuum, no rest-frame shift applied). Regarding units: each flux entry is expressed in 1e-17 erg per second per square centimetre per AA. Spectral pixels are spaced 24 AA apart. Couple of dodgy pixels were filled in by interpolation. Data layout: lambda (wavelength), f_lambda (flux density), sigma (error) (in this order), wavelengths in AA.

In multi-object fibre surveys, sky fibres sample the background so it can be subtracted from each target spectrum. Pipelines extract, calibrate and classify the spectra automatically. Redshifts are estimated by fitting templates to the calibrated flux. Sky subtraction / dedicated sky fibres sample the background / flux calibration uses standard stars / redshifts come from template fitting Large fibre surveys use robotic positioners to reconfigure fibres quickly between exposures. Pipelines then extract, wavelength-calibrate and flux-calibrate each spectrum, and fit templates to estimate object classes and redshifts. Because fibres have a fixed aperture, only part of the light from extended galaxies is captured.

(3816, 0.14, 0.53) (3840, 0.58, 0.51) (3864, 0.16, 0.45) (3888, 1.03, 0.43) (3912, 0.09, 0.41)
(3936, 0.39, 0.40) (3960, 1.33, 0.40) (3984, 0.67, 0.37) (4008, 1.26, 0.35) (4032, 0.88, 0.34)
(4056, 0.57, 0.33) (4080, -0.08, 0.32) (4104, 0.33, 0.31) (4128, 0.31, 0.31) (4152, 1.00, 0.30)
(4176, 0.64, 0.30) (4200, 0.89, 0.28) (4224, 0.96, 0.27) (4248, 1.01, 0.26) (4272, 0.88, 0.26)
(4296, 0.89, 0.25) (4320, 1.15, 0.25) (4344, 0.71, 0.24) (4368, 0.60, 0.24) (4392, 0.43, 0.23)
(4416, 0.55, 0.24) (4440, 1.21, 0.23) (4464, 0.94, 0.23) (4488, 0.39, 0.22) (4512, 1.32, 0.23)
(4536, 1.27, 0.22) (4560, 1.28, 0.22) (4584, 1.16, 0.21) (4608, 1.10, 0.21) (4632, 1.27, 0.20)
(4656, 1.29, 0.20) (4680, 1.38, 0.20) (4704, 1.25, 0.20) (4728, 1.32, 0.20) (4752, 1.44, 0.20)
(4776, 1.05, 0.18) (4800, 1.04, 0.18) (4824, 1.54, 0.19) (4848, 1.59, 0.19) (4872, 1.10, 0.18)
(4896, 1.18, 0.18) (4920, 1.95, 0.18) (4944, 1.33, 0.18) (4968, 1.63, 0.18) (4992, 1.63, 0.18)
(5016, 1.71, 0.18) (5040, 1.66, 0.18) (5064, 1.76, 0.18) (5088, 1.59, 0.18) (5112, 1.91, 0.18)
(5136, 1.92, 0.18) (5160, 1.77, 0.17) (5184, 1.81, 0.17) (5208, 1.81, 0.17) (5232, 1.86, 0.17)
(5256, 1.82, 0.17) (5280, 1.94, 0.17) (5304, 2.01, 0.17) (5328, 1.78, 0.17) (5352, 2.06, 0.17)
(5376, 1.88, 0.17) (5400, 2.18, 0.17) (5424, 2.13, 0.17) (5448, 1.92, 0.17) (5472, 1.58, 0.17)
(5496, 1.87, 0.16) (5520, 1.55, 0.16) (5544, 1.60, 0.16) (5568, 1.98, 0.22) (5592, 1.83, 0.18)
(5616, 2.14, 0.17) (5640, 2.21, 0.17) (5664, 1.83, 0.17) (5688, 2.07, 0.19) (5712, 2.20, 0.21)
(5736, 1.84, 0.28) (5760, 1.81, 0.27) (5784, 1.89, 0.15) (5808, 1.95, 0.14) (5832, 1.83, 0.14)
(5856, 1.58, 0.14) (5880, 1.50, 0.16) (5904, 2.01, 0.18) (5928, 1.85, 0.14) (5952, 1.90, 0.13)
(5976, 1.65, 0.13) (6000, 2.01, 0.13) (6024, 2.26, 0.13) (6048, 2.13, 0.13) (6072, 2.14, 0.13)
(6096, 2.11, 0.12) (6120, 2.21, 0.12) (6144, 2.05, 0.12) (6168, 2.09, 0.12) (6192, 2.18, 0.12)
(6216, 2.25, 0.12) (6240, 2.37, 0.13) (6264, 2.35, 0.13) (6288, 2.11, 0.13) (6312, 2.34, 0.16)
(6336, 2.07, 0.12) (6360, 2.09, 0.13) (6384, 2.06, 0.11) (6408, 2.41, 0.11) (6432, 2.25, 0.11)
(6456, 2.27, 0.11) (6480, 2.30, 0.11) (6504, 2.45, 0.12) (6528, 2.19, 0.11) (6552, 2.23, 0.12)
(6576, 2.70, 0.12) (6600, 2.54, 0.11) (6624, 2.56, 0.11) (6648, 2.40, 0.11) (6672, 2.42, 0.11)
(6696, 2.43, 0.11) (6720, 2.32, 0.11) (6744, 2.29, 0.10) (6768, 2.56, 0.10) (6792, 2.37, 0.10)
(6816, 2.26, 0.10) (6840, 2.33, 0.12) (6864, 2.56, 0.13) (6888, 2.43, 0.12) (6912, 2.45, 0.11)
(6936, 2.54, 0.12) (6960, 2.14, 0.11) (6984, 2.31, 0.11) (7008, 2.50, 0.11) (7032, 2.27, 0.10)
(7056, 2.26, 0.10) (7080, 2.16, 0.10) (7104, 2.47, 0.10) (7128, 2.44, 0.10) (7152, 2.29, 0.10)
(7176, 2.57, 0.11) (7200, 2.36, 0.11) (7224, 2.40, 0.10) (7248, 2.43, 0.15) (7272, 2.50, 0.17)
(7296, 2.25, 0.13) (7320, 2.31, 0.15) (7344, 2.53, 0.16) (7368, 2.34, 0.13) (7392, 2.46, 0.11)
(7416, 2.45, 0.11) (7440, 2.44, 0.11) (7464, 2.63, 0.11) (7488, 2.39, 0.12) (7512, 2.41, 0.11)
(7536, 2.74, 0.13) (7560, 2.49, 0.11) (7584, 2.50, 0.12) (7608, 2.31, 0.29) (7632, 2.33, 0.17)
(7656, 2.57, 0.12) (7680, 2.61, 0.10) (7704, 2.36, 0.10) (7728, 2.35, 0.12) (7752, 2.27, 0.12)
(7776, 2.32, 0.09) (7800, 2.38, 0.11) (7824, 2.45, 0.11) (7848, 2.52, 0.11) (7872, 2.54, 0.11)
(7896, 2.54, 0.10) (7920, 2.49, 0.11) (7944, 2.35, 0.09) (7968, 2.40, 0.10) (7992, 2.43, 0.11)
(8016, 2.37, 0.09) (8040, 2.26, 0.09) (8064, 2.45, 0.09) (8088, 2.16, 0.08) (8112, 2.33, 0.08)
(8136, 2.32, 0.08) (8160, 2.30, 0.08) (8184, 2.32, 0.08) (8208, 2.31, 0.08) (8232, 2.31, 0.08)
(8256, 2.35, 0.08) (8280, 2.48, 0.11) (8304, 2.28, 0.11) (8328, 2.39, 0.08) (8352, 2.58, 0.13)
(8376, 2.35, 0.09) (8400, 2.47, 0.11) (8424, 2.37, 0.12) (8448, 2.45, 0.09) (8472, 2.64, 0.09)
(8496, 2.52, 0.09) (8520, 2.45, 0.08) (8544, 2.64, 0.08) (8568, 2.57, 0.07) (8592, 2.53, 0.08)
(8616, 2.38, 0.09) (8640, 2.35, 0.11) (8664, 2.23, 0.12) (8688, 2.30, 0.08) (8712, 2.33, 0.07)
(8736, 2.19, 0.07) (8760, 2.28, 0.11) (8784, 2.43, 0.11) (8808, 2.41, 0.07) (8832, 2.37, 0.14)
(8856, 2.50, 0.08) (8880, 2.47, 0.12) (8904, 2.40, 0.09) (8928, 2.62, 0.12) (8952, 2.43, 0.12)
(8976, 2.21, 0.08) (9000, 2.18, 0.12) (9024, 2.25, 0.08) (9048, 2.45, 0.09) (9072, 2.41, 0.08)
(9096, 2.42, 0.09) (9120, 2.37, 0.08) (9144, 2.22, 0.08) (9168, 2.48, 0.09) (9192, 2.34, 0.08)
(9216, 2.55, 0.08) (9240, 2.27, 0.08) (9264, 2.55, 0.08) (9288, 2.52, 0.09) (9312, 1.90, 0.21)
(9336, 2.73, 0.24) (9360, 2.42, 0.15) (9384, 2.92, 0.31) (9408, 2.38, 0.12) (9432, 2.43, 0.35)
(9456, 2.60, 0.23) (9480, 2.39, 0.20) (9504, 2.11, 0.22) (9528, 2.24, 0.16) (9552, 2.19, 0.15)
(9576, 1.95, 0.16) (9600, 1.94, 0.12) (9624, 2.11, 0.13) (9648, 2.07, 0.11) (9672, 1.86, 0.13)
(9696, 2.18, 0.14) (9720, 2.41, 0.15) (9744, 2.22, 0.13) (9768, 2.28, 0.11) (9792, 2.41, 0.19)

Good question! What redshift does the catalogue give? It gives 0.133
